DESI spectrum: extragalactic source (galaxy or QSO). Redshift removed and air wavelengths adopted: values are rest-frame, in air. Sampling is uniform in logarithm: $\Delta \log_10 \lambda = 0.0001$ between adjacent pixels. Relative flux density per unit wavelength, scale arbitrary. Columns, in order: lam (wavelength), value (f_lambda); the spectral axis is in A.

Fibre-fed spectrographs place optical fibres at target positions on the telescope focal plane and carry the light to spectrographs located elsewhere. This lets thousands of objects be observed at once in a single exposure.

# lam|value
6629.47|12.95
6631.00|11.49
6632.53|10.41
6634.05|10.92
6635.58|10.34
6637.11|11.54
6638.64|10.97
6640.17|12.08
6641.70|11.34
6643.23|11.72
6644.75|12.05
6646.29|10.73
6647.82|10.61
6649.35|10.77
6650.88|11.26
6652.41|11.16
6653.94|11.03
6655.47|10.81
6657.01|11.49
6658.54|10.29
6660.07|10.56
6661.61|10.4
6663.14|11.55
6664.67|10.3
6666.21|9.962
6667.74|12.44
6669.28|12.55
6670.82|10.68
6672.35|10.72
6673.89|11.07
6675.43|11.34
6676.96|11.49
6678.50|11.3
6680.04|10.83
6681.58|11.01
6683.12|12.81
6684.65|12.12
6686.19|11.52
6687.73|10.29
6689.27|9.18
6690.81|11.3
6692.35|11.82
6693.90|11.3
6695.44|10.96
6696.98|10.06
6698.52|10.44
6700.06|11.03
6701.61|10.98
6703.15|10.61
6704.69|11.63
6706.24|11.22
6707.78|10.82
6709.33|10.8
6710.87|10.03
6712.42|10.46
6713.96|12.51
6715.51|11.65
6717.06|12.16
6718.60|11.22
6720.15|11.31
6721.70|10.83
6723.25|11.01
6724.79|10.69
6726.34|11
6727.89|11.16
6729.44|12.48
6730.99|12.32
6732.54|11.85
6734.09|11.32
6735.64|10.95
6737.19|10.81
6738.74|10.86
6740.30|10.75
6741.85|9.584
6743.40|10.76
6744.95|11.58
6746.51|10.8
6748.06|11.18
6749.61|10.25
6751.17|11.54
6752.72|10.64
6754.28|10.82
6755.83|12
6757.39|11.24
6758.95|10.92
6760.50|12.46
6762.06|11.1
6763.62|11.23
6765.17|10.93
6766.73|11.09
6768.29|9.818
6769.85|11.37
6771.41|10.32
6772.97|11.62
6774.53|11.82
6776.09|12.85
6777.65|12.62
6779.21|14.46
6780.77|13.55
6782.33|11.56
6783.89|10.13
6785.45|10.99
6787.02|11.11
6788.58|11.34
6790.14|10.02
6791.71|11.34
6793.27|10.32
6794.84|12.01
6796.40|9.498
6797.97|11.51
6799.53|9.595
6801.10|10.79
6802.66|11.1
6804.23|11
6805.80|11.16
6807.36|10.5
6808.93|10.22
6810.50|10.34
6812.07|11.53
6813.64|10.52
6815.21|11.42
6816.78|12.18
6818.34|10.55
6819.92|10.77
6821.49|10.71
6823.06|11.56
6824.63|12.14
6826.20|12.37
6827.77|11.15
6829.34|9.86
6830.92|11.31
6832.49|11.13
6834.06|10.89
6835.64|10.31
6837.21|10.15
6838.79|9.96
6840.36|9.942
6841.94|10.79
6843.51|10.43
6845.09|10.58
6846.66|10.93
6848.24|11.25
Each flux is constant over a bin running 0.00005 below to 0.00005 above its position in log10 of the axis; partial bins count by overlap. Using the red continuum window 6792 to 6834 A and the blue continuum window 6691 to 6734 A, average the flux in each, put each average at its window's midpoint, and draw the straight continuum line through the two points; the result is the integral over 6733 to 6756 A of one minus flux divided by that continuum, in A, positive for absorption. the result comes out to 0.5 A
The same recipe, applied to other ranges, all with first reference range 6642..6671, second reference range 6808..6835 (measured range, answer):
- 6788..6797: 0.3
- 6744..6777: -0.4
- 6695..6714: 0.4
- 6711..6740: -0.6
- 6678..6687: -0.4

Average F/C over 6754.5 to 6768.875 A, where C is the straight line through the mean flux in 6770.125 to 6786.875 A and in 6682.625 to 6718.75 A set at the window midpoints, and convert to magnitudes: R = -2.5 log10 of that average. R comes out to 0.05 mag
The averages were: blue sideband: 11.1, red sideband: 11.9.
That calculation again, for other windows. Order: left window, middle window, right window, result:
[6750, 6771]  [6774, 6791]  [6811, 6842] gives -0.074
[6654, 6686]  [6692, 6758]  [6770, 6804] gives 0.016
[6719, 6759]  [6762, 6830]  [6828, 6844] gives -0.043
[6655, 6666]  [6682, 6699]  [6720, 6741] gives -0.014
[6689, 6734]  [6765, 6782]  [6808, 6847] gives -0.084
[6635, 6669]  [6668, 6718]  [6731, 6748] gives -0.011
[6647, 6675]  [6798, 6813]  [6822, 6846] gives 0.013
